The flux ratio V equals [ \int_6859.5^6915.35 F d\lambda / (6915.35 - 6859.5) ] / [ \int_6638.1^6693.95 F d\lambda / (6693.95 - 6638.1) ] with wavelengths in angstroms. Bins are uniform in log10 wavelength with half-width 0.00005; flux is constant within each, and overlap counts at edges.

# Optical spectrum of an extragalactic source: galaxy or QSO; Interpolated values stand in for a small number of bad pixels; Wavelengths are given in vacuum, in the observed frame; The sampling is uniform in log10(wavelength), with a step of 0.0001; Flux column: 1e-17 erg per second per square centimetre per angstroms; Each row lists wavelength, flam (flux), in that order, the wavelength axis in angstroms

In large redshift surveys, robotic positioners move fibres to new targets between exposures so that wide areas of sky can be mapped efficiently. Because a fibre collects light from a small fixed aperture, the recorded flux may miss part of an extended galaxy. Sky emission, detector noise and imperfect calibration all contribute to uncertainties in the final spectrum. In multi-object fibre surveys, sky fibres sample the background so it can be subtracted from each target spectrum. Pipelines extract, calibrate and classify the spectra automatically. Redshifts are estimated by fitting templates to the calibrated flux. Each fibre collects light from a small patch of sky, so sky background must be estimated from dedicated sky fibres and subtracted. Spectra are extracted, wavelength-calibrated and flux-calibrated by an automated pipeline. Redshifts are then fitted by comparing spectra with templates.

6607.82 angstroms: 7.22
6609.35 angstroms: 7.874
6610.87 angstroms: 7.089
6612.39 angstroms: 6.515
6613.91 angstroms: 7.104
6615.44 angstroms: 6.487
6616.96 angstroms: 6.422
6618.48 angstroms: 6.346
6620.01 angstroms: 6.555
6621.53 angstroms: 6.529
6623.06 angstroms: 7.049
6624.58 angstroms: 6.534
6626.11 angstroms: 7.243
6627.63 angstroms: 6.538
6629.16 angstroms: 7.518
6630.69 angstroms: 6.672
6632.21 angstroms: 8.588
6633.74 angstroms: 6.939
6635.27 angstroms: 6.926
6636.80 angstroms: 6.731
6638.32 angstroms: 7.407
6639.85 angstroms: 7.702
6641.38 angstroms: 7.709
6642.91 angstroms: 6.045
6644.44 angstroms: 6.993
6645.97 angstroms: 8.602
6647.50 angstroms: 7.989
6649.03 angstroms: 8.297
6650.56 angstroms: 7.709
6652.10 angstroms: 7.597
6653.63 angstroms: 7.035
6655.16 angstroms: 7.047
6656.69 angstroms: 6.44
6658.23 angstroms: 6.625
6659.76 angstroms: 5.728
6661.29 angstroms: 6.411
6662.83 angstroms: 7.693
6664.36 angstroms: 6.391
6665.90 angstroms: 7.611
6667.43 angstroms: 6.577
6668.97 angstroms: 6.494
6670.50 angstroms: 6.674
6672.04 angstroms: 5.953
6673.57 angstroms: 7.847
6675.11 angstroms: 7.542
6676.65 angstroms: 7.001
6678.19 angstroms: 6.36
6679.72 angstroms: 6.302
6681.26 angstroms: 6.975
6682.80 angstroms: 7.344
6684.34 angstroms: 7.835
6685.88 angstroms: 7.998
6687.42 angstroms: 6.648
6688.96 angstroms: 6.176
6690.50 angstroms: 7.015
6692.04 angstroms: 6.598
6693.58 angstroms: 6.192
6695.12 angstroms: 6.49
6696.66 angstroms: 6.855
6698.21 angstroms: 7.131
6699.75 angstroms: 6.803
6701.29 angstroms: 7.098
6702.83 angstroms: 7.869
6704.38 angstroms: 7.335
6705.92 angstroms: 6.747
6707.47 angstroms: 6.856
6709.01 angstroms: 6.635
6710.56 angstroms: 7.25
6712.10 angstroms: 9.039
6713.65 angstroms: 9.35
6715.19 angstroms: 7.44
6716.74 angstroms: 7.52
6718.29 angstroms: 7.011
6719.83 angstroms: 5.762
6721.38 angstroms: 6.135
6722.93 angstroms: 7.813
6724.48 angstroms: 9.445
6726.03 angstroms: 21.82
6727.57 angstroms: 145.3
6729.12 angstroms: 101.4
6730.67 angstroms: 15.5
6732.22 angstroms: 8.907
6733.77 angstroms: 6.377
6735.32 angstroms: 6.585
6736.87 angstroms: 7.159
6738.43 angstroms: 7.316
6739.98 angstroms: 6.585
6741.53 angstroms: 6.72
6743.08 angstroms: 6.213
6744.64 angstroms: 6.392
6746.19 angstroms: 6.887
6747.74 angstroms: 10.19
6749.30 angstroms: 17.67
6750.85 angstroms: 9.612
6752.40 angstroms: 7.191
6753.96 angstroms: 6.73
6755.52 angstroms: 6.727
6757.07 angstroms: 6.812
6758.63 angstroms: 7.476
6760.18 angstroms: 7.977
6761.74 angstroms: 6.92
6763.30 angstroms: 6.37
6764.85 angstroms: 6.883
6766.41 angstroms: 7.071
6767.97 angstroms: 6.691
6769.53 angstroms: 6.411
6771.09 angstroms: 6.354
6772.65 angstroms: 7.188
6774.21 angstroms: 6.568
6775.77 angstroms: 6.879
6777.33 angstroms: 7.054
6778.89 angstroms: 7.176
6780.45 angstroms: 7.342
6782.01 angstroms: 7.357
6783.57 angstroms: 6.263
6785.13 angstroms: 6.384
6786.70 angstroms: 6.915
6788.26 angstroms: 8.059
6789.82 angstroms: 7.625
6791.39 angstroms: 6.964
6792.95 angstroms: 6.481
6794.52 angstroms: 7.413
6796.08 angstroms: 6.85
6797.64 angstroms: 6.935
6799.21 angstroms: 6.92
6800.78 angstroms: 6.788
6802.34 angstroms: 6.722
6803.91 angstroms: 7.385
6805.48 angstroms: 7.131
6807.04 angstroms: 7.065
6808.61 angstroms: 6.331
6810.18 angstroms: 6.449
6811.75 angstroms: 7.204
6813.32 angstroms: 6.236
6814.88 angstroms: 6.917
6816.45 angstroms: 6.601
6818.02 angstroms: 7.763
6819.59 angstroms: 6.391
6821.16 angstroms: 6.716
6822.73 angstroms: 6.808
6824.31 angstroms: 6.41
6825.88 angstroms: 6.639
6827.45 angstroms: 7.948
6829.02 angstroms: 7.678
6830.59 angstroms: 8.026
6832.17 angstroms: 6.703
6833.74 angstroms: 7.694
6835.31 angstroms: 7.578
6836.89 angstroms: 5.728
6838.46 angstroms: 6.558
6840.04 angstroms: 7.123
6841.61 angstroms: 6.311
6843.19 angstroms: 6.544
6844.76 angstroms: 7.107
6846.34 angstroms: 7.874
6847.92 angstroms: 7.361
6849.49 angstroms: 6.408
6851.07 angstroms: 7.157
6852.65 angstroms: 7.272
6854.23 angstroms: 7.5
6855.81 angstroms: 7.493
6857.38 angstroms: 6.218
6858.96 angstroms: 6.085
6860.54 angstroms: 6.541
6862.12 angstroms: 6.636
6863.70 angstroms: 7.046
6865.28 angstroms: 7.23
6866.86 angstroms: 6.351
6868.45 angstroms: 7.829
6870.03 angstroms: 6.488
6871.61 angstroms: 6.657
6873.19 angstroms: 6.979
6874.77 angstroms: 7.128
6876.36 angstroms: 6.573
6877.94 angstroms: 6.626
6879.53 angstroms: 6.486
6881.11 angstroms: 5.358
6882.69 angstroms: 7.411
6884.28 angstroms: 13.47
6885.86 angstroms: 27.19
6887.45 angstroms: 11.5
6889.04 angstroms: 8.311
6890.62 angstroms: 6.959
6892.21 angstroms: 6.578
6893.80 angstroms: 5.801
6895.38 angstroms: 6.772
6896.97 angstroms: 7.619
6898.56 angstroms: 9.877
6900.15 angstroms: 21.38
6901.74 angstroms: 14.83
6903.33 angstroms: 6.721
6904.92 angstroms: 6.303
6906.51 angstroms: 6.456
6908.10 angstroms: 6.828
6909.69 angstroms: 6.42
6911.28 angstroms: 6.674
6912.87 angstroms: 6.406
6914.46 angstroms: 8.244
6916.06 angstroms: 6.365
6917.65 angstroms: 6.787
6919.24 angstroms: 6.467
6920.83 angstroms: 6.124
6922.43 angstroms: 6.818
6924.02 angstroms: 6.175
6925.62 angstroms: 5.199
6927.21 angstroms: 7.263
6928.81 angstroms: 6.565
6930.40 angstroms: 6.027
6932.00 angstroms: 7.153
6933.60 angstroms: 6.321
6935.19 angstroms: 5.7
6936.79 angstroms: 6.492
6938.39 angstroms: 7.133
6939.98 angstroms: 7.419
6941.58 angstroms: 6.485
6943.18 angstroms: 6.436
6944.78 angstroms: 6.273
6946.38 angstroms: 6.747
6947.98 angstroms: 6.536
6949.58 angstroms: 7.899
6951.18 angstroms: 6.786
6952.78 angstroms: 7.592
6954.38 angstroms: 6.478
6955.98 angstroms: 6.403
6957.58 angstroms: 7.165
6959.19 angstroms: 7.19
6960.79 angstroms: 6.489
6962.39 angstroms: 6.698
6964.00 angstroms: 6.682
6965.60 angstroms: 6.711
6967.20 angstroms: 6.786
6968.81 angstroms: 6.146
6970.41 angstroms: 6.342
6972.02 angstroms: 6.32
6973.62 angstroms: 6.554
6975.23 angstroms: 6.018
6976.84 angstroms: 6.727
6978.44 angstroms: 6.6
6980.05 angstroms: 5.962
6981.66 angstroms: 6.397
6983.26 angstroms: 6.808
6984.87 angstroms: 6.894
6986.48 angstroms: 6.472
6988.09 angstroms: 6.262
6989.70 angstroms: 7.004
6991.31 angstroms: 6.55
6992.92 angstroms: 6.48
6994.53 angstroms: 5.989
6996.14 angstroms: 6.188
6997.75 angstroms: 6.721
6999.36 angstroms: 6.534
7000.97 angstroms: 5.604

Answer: 1.20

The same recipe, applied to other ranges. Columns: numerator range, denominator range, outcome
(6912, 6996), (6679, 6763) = 0.54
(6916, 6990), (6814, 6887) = 0.88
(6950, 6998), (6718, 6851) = 0.65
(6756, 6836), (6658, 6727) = 0.90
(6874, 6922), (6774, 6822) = 1.25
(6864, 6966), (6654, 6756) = 0.68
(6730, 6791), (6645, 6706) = 1.08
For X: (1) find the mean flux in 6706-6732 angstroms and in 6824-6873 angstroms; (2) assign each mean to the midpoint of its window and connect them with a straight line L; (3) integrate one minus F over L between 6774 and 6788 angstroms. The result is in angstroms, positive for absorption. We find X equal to 7.6 angstroms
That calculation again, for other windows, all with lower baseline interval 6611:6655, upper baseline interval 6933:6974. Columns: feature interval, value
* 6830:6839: -0.24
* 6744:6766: -3.66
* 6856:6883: 0.46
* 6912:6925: 0.16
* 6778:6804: -0.41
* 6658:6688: 0.72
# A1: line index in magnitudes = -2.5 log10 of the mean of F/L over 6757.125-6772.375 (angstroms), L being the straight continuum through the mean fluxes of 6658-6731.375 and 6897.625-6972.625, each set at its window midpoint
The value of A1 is 0.50 mag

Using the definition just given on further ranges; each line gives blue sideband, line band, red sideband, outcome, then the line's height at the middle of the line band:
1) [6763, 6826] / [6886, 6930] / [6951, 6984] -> -0.21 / 6.7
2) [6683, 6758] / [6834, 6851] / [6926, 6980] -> 0.35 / 9.54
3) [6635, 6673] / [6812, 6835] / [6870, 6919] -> 0.16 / 8.17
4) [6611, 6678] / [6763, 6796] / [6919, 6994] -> -0.02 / 6.83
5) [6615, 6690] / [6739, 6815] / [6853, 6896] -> 0.05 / 7.55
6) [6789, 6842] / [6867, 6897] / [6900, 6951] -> -0.20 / 7.07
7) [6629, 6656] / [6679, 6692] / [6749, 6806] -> 0.05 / 7.36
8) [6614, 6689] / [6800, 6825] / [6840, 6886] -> 0.09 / 7.38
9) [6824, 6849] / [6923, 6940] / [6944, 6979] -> 0.05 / 6.78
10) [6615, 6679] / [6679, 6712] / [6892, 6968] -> 0.01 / 7.05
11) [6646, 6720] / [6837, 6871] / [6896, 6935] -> 0.10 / 7.52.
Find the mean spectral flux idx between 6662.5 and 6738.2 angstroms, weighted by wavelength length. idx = 12.4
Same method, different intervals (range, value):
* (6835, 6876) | 6.88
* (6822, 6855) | 7.07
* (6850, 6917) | 8.18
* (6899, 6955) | 7.32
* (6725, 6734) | 51.4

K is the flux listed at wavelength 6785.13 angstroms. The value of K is 6.384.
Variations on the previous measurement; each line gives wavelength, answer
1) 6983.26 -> 6.808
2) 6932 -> 7.153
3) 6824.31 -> 6.41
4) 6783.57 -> 6.263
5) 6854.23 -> 7.5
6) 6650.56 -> 7.709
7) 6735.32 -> 6.585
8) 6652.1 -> 7.597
